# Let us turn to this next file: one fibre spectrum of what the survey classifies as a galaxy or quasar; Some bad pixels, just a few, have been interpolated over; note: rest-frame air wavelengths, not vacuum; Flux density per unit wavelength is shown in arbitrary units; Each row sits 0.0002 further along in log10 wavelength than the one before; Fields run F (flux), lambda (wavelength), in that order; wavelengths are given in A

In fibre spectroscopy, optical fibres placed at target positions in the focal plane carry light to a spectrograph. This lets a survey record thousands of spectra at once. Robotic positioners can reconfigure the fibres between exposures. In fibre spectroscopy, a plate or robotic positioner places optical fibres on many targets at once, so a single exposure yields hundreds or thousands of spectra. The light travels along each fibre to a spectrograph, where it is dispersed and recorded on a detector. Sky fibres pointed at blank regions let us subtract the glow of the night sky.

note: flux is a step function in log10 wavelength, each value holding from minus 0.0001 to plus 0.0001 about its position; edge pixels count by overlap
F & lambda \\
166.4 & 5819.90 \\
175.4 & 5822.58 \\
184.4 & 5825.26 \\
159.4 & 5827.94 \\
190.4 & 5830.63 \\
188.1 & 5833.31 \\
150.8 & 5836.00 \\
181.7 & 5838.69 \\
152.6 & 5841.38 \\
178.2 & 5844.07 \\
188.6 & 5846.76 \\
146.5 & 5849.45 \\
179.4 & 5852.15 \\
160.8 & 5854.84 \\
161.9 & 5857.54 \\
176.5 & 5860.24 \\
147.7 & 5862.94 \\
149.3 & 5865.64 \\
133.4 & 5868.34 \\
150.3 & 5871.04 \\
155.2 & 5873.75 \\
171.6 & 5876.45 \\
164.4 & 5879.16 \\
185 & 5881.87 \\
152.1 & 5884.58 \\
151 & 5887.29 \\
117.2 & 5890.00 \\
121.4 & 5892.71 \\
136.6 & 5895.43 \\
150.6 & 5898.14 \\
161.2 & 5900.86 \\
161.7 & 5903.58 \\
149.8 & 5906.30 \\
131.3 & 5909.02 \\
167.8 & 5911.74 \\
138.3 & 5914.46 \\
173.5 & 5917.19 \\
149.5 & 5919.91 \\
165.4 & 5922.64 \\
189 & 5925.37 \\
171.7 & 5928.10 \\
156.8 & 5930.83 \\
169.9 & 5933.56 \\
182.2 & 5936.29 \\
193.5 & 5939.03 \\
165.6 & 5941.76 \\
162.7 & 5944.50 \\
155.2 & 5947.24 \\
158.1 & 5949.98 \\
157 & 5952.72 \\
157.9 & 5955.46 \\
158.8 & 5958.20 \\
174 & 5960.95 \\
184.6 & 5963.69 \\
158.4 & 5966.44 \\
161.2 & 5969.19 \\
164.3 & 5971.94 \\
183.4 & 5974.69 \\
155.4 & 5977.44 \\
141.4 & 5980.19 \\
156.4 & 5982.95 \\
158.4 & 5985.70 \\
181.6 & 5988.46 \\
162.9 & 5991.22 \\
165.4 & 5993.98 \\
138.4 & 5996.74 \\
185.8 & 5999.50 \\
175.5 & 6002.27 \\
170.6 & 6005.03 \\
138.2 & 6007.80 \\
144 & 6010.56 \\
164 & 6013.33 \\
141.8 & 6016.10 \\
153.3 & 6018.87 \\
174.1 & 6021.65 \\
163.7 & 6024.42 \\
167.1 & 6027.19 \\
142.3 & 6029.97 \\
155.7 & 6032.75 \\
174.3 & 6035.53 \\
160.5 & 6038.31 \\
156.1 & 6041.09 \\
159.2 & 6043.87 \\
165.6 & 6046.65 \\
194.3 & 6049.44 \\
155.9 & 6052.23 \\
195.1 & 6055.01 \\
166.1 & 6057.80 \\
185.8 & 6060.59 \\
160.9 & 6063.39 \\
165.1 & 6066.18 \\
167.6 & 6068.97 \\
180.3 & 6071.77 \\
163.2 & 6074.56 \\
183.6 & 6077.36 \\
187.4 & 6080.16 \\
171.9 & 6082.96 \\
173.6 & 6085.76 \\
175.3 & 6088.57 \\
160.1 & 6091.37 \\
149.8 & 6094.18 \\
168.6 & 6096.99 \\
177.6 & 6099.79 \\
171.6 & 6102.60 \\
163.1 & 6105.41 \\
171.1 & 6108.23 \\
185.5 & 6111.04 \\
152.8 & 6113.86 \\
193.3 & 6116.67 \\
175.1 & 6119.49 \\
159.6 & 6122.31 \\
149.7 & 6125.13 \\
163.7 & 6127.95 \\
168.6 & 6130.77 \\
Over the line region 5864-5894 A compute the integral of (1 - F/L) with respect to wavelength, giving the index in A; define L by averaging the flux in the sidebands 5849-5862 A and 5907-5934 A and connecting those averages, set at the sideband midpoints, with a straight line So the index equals 2.53 A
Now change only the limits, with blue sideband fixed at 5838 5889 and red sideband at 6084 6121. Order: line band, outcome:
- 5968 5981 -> 0.31 A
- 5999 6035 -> 1.73 A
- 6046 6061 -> -0.74 A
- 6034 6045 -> 0.38 A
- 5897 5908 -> 0.55 A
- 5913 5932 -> 0.05 A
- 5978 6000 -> 0.84 A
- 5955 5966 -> -0.23 A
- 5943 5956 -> 0.53 A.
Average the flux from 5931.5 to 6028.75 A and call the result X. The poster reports 163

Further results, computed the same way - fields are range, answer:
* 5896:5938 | 161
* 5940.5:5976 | 165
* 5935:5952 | 169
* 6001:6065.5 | 164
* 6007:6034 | 155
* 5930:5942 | 175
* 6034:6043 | 163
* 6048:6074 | 174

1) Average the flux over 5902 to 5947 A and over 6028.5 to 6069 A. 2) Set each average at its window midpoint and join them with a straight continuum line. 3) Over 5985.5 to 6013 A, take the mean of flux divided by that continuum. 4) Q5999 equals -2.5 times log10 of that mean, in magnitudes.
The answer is 0.02 mag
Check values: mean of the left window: 164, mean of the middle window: 162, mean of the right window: 167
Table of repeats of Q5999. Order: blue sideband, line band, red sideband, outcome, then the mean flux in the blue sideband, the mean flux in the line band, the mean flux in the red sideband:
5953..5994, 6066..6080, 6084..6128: -0.04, 164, 174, 168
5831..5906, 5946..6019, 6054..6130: 0.02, 159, 161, 171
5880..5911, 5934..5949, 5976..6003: -0.11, 148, 171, 162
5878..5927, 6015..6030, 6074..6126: 0.04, 154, 159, 170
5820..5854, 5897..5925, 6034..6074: 0.10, 173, 156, 170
